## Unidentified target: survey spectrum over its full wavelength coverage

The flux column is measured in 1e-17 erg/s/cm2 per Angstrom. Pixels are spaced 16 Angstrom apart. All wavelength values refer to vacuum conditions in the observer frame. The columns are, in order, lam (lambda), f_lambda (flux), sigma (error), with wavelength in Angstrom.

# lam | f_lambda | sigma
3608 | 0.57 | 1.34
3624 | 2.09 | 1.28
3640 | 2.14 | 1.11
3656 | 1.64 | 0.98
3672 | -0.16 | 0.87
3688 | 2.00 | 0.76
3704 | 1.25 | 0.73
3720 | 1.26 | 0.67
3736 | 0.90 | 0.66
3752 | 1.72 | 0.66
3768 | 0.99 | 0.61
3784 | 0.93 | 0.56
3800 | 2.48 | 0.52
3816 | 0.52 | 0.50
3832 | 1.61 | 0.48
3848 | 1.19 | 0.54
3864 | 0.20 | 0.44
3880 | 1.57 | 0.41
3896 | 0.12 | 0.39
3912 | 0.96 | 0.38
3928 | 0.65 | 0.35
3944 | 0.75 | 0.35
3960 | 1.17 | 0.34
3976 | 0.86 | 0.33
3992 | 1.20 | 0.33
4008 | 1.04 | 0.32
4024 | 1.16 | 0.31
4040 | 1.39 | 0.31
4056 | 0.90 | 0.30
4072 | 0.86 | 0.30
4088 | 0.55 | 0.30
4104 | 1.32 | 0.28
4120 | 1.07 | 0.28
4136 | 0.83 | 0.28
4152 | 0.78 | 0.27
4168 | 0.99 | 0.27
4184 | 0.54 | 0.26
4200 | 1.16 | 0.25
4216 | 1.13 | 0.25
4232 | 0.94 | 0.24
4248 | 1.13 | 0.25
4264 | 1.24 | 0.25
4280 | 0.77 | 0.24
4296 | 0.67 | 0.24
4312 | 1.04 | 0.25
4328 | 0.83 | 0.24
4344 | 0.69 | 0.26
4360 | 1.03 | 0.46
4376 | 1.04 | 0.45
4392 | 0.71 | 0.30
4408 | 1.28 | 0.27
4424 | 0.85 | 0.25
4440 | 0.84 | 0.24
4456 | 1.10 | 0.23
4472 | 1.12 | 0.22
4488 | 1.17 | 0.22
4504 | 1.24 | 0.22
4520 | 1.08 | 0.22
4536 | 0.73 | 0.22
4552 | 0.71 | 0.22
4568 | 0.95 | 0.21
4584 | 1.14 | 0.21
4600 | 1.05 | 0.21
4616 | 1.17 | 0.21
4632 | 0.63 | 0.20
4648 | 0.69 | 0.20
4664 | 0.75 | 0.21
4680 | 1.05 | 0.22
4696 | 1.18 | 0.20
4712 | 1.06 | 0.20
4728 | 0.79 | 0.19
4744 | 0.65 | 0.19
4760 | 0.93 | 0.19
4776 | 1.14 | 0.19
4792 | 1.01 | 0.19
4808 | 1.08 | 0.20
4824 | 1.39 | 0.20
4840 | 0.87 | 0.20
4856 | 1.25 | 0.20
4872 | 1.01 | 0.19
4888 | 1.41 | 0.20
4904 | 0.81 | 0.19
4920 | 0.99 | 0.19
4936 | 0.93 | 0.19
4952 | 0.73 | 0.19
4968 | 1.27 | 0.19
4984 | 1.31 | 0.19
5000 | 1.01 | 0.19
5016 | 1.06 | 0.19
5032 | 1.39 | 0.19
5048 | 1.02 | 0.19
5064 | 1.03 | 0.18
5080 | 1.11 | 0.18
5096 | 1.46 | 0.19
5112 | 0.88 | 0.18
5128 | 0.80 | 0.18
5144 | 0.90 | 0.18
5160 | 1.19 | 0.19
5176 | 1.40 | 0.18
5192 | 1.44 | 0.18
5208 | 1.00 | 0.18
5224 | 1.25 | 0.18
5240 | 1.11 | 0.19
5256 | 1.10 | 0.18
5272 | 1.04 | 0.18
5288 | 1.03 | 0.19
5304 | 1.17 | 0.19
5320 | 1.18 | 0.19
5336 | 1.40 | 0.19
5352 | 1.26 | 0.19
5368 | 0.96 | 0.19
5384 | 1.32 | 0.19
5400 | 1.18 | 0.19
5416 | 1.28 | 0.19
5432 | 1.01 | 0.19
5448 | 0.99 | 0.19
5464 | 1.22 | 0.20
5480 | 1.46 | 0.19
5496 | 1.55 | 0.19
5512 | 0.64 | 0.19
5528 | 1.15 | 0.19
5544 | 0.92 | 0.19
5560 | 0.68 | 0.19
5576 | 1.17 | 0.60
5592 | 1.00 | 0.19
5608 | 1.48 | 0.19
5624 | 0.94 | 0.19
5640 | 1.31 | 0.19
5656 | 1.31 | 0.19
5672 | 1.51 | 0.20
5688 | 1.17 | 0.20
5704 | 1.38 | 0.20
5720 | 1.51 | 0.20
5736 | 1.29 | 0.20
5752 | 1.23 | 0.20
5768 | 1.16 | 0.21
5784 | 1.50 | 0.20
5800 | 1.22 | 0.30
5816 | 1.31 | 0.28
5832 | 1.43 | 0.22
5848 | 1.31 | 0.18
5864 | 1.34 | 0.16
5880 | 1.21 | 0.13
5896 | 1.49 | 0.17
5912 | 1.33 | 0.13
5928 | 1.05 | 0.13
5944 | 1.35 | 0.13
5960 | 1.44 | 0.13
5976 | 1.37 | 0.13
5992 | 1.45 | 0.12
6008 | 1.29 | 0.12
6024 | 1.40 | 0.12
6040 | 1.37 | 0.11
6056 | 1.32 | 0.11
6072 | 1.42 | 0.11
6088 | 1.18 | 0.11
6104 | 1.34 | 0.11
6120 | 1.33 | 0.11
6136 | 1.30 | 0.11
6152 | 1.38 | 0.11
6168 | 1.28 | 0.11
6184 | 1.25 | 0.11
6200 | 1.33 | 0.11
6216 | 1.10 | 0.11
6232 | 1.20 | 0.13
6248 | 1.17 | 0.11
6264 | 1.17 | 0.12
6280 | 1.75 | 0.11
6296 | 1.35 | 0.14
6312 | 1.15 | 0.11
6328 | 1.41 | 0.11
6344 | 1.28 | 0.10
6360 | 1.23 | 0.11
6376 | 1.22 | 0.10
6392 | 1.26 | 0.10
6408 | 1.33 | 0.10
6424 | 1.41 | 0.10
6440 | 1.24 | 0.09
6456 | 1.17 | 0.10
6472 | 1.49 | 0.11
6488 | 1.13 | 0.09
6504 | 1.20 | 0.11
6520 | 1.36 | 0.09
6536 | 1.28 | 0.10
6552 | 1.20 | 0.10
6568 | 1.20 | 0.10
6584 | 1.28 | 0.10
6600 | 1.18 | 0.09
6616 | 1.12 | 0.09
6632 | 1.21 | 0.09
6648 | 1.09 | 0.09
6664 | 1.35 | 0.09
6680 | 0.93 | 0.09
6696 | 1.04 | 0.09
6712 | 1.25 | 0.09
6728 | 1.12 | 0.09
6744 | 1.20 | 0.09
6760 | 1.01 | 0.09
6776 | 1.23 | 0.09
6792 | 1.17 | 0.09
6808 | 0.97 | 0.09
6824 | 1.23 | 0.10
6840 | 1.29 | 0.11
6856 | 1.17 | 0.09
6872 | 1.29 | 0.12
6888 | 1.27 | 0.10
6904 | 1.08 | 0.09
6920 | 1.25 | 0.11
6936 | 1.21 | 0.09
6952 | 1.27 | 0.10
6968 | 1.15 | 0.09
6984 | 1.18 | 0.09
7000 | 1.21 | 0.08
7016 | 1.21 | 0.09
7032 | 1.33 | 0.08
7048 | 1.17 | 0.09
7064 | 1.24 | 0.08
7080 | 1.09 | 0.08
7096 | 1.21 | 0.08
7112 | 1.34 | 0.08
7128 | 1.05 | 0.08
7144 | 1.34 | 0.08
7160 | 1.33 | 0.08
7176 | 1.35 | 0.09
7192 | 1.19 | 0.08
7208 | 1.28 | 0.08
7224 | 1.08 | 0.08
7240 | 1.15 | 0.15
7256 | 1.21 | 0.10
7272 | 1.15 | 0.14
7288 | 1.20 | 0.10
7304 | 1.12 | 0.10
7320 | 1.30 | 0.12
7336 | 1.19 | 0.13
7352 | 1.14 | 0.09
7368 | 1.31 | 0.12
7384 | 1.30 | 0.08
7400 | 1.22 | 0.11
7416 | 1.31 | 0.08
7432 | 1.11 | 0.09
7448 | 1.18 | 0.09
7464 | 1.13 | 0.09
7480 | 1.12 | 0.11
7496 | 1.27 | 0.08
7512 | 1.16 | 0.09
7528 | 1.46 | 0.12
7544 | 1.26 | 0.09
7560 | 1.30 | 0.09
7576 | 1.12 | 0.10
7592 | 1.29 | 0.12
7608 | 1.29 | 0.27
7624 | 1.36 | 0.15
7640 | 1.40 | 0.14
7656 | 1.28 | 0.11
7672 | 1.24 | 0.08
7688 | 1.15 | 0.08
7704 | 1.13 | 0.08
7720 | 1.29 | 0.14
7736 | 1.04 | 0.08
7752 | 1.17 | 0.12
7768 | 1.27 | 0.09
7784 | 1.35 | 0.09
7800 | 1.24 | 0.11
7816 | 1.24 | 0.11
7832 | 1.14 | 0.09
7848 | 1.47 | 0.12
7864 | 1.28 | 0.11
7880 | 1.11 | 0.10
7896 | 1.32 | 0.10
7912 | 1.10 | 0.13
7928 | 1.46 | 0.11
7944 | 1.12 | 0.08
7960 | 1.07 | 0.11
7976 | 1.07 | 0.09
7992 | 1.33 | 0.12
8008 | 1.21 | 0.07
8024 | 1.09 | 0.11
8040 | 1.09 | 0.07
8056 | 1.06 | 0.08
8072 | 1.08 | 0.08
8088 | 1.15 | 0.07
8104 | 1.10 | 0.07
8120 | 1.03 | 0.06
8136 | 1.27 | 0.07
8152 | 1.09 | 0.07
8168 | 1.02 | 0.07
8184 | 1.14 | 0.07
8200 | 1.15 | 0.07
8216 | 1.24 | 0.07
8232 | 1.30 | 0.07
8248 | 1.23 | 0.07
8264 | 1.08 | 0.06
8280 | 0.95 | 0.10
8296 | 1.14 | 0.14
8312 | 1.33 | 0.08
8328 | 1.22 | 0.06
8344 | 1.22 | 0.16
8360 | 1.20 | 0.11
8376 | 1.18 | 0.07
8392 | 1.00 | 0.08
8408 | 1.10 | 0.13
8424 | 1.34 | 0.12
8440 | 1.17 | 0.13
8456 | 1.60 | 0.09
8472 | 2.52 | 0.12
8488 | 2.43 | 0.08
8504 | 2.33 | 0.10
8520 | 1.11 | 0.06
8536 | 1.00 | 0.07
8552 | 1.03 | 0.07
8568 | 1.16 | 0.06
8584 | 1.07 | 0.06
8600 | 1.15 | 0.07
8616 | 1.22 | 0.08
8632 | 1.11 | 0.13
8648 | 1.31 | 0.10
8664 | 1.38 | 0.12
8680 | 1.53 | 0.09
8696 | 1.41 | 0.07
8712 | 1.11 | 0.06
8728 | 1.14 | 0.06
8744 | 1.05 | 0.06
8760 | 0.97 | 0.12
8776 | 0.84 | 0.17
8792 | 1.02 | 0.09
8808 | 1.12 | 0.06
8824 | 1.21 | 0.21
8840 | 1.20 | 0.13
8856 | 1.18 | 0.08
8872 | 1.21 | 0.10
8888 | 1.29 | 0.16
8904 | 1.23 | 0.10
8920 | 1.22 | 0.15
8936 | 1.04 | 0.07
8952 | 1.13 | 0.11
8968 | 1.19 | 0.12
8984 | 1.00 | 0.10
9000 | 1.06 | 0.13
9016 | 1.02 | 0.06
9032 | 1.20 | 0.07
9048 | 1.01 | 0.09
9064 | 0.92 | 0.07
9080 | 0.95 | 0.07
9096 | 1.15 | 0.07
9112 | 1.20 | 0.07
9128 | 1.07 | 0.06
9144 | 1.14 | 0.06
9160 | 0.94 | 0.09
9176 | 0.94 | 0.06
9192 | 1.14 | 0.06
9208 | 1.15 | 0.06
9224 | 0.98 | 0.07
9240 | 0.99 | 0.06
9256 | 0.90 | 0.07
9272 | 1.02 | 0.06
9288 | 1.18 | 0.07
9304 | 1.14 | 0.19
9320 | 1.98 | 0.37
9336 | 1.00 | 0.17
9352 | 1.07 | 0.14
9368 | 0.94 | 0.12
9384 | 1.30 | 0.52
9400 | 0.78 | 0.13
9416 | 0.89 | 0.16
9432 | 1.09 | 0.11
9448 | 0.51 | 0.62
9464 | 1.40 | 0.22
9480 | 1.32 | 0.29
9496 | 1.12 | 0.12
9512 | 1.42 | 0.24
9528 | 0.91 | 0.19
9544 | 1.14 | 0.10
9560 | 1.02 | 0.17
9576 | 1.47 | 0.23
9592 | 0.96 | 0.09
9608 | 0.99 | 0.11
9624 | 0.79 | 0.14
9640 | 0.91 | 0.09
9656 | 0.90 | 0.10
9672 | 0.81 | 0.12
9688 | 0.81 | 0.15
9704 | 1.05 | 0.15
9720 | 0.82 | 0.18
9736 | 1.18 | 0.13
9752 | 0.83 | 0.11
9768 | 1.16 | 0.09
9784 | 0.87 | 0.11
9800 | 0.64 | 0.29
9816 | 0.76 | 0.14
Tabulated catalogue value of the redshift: 0.29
